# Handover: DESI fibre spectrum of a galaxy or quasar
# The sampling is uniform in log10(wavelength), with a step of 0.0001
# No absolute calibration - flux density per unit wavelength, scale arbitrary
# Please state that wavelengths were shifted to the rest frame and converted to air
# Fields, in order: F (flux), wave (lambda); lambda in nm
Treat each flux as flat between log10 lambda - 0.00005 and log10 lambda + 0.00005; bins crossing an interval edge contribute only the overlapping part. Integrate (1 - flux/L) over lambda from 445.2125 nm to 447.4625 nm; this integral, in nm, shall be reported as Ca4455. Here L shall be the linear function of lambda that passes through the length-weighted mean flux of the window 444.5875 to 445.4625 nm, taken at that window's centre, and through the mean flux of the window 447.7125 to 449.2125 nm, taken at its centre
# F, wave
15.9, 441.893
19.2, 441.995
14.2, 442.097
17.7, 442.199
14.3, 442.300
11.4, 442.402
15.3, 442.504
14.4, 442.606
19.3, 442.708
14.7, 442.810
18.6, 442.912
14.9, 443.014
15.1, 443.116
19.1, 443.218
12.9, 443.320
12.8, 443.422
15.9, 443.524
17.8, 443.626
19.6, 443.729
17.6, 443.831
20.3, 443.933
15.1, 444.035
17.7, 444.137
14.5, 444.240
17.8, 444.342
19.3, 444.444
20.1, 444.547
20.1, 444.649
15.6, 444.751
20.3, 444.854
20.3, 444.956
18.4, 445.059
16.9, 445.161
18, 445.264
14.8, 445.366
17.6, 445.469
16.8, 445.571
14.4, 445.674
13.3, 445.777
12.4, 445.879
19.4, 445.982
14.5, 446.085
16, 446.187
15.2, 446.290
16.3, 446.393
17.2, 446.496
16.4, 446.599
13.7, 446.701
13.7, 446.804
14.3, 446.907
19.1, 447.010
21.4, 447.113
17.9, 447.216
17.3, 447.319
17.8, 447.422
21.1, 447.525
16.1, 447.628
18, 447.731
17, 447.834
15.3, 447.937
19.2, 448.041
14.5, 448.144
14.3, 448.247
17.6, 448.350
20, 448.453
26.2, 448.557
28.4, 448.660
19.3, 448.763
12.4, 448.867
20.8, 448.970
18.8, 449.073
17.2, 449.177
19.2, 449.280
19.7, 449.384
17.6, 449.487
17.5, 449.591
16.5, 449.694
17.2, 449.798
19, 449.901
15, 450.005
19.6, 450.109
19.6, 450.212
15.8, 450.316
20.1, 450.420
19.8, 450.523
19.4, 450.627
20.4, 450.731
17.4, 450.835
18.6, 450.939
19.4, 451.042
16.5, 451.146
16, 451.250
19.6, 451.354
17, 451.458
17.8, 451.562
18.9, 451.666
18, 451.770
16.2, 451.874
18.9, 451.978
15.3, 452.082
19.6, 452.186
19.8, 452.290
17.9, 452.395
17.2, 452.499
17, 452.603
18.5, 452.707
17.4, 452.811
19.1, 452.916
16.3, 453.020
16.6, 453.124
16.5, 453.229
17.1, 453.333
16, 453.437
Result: 0.250 nm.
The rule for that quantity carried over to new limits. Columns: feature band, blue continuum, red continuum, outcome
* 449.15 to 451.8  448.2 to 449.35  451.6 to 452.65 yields 0.07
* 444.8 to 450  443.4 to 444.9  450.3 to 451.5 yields 0.16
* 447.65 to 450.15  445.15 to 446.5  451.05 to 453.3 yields -0.24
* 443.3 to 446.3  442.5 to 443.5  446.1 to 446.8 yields -0.24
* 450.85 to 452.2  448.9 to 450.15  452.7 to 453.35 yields -0.01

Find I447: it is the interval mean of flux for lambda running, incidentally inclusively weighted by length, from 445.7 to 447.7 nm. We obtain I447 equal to 16.5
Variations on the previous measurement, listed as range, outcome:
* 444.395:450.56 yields 17.7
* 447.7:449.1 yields 18.7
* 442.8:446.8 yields 16.7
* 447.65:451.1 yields 18.5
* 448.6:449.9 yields 18.8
